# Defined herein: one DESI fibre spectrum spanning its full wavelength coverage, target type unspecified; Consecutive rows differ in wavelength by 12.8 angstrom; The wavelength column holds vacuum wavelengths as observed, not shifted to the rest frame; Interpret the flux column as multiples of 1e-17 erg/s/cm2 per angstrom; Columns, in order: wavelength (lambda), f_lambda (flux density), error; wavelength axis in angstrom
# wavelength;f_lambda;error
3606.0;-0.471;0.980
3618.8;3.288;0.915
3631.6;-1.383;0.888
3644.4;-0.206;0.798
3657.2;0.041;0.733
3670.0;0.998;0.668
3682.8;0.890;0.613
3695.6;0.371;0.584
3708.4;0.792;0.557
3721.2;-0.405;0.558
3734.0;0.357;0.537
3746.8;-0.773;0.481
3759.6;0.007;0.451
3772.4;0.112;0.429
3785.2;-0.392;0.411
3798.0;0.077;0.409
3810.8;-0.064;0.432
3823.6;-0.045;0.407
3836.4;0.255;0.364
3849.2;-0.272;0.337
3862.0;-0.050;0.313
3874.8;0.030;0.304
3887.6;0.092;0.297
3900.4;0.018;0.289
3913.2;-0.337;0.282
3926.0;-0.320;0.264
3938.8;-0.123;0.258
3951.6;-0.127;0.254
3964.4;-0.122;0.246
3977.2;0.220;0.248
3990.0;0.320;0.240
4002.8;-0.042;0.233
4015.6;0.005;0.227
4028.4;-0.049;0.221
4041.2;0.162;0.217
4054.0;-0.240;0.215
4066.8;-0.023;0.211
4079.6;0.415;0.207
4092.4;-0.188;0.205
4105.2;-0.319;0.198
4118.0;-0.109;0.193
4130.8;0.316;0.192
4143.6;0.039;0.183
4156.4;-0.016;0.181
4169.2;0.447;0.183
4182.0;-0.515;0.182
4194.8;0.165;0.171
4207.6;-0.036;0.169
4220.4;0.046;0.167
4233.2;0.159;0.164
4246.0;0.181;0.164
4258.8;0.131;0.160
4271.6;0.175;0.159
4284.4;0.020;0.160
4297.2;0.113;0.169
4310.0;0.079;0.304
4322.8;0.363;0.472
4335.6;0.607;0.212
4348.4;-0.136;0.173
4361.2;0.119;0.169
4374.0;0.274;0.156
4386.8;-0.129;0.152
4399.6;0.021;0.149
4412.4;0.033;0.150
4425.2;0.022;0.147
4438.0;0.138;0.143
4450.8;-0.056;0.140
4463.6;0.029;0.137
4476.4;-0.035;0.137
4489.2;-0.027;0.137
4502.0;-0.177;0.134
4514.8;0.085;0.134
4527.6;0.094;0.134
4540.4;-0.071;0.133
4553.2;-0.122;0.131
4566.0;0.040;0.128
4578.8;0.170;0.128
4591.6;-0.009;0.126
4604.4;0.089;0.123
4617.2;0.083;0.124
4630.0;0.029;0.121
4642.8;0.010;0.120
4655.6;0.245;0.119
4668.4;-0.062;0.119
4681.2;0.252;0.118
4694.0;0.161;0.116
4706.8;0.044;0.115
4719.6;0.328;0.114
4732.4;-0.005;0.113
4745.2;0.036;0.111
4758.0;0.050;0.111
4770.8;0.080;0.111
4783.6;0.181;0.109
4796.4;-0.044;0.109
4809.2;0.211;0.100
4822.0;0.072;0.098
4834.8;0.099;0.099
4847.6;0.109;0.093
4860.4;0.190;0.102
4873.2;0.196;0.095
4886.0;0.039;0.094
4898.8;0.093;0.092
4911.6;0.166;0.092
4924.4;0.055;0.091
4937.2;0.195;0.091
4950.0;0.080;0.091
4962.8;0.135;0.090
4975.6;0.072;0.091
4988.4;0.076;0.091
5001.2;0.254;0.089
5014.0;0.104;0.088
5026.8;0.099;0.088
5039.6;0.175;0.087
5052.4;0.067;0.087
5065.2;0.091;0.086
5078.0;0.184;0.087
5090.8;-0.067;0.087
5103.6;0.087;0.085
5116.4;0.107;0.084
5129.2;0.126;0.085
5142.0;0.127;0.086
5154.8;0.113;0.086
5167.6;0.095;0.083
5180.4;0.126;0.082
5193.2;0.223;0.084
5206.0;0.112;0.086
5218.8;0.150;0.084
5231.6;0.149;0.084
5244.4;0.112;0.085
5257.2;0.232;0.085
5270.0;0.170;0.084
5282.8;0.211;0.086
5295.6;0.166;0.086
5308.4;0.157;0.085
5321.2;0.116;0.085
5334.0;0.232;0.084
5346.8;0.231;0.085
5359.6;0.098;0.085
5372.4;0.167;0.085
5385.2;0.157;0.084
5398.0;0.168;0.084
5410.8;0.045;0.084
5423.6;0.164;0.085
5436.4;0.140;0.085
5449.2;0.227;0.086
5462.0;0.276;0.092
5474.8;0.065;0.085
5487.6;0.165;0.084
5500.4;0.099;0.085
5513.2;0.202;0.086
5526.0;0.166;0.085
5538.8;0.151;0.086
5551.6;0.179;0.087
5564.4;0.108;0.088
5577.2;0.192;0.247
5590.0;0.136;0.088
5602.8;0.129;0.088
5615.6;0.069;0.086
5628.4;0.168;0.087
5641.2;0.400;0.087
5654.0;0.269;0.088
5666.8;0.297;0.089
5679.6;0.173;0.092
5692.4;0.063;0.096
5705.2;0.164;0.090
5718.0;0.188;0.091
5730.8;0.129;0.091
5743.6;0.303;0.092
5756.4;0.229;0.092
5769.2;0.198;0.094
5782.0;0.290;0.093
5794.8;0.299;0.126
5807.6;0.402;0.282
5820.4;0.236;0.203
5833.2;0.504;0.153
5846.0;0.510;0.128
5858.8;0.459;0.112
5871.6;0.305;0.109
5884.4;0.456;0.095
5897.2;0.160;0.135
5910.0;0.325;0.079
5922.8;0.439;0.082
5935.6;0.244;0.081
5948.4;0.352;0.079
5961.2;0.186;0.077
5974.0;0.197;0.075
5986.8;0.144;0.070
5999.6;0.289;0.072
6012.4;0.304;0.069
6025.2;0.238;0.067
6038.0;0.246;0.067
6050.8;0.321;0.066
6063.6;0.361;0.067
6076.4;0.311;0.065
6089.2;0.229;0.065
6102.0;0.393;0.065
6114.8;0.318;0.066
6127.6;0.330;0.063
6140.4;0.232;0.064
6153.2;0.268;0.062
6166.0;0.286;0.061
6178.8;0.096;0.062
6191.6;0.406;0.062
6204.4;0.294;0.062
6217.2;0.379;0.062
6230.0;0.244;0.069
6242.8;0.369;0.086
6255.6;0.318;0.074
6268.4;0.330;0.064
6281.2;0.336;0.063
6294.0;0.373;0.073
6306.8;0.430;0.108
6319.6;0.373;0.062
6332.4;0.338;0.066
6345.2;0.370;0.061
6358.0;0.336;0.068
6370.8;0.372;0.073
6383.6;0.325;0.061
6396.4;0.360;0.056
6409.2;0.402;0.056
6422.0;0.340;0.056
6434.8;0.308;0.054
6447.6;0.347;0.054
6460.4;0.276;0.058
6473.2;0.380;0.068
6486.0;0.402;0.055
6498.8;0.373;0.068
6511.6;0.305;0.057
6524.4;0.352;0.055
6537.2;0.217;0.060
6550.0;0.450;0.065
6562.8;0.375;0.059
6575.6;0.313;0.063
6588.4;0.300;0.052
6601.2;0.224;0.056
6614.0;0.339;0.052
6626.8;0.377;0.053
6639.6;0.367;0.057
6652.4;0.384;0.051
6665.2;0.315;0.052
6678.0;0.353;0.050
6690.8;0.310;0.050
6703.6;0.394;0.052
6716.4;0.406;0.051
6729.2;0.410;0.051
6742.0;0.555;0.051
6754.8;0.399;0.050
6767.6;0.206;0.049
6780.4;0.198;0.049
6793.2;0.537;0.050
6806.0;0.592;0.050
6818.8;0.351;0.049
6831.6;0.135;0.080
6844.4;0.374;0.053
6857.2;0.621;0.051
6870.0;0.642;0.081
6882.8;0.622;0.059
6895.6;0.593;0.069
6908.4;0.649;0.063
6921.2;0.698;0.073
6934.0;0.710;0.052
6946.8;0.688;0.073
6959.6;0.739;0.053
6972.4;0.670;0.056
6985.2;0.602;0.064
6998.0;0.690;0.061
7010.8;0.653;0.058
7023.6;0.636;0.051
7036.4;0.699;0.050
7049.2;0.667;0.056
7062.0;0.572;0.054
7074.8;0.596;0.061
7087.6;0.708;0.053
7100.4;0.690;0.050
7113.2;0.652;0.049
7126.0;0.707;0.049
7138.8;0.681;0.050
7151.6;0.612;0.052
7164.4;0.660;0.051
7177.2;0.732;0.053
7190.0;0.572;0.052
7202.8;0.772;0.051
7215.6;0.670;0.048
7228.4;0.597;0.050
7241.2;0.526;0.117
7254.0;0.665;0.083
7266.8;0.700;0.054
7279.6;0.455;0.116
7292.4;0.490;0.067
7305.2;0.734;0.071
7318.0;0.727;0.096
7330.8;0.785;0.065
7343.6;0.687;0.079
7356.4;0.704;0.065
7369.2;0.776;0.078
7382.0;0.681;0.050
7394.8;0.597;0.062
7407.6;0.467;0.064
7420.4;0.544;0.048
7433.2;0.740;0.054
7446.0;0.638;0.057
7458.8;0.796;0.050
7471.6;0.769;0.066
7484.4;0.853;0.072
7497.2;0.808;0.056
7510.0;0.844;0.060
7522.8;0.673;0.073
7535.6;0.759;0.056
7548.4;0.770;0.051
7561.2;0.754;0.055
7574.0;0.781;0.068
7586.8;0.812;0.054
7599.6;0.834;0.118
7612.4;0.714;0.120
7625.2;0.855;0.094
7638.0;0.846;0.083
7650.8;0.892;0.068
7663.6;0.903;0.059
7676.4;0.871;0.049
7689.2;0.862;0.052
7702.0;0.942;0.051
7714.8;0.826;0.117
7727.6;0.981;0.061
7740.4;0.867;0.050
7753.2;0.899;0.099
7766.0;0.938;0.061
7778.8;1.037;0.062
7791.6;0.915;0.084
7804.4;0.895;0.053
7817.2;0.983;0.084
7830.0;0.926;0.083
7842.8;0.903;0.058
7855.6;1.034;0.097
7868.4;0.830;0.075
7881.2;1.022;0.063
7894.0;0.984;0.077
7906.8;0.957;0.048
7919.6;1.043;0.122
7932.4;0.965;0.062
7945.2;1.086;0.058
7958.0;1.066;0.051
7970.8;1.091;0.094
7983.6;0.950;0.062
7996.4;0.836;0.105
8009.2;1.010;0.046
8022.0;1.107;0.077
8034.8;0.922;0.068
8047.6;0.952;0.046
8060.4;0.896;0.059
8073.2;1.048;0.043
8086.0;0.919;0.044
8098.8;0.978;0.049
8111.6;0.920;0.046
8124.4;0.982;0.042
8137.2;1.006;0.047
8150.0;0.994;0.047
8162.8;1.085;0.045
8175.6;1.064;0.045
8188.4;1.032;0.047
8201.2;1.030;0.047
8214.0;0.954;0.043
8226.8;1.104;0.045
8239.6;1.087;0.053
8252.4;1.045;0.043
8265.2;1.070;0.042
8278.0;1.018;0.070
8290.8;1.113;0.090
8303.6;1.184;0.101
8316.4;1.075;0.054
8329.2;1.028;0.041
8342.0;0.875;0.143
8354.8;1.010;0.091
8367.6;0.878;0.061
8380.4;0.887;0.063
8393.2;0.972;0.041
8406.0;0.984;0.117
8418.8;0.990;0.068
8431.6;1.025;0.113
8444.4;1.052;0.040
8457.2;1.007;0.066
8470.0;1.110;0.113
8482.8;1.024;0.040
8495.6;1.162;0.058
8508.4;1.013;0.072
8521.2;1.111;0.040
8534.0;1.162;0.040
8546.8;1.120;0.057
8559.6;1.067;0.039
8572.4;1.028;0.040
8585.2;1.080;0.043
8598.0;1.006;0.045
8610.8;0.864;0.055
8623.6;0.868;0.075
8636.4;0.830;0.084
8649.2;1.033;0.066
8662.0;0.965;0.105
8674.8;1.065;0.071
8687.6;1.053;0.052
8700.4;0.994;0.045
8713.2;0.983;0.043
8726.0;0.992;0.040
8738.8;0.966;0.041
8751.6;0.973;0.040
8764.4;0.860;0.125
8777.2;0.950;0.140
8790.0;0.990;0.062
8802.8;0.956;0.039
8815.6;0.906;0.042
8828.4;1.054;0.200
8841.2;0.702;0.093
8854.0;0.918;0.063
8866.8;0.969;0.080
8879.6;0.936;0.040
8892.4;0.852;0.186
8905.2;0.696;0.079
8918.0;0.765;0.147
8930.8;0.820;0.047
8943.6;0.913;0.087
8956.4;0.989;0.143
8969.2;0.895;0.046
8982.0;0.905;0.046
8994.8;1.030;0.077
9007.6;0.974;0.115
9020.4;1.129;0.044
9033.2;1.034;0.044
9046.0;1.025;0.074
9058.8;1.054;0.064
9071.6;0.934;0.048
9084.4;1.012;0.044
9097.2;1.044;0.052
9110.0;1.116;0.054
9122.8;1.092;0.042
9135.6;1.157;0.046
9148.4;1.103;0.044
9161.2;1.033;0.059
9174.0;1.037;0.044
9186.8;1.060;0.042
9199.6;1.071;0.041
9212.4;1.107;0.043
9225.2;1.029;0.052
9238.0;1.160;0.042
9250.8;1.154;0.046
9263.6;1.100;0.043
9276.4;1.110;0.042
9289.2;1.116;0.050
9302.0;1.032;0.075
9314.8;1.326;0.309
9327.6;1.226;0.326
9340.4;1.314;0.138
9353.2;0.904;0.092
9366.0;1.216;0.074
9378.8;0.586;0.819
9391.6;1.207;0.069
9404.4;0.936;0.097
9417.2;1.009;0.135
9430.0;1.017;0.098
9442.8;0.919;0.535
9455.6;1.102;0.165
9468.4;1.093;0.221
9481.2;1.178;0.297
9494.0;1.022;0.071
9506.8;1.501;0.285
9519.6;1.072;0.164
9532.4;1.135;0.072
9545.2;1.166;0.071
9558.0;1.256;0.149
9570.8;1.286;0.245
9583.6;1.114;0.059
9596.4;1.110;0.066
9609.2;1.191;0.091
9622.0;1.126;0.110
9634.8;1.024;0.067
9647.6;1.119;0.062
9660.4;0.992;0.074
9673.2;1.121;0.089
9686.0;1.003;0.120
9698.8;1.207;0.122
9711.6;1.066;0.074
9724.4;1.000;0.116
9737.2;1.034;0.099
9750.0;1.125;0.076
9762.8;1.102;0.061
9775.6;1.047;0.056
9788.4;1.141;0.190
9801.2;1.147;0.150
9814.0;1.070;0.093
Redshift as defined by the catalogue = 0.721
